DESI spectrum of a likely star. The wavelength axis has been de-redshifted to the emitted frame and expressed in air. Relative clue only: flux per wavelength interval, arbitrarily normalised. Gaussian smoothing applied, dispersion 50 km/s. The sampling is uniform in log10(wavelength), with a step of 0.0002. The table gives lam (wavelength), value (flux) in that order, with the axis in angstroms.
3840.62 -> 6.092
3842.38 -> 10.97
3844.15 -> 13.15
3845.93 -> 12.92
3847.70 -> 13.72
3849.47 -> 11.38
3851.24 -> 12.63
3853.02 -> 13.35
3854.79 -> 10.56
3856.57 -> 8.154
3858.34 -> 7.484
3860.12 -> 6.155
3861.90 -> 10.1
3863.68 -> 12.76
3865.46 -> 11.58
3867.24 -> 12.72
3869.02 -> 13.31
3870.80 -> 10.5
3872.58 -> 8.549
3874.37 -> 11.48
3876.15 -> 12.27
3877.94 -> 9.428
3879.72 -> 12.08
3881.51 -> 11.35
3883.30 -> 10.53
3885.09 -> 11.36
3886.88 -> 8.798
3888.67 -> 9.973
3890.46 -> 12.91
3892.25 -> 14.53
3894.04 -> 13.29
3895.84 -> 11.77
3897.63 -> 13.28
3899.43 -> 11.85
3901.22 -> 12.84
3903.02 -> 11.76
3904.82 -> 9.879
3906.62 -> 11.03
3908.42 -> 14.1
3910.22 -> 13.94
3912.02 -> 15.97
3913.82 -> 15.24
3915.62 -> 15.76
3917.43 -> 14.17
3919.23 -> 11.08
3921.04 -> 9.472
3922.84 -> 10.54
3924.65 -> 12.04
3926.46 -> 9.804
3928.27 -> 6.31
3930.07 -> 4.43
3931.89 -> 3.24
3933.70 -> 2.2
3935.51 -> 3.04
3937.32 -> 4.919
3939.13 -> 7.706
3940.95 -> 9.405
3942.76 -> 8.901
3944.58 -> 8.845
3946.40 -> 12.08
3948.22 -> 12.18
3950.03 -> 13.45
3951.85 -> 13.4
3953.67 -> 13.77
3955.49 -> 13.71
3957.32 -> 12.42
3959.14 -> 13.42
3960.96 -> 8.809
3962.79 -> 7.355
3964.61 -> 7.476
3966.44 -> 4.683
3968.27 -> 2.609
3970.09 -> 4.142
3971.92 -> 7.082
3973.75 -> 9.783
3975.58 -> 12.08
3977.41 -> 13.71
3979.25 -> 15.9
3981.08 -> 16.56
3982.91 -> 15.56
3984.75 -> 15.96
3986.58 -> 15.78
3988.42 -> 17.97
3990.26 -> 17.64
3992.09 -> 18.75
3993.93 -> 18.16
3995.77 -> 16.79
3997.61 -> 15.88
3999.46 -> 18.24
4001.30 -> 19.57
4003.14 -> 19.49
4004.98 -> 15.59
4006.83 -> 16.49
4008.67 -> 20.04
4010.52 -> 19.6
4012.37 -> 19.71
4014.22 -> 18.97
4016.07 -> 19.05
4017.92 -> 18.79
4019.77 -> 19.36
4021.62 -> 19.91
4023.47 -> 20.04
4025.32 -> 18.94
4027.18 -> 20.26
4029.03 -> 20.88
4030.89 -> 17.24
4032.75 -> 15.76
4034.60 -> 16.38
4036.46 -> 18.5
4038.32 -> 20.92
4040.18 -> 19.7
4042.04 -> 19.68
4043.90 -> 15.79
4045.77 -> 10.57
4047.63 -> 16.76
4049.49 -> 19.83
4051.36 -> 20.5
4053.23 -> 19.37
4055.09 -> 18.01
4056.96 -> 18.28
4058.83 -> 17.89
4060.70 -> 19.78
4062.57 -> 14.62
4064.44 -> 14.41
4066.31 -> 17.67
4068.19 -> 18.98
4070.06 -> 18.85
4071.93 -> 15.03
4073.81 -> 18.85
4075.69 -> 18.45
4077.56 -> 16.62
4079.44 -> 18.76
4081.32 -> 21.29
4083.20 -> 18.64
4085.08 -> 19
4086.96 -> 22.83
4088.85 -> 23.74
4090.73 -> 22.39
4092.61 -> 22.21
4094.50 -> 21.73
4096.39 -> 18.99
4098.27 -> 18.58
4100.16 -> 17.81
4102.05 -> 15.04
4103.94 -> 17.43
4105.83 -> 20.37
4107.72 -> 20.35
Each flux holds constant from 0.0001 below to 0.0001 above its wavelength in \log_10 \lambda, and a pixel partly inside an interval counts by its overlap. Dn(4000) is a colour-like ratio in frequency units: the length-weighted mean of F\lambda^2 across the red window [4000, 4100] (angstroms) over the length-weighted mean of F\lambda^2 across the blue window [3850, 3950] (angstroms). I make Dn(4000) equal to 1.90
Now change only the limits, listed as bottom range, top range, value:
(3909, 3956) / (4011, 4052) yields 1.91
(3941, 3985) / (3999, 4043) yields 1.79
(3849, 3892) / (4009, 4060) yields 1.86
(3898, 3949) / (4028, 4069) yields 1.88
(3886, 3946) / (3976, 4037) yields 1.80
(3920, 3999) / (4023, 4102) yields 1.79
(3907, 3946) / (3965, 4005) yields 1.51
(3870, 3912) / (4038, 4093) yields 1.73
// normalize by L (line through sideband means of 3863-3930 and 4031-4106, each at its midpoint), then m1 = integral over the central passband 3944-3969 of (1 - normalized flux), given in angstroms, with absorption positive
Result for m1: 6.5 angstroms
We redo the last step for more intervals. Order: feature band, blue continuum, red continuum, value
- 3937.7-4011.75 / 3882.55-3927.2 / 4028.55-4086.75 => 8.8 angstroms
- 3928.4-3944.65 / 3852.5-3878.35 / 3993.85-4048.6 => 9.7 angstroms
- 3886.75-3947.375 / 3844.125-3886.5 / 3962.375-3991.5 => 4.7 angstroms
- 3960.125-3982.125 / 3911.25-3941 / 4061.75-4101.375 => 5.2 angstroms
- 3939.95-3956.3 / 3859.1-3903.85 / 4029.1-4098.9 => 2.7 angstroms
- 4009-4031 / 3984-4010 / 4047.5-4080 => -2.2 angstroms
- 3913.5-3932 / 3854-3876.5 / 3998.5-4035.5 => 4.3 angstroms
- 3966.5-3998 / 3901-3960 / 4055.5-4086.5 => -0.1 angstroms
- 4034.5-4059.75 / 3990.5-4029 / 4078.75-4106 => 1.6 angstroms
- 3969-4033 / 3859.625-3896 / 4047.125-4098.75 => -2.3 angstroms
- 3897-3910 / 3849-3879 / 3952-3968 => -2.2 angstroms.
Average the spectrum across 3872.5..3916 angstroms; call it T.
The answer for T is 12.2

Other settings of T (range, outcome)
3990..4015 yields 18.2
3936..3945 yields 7.68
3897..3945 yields 10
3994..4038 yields 18.5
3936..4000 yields 12.1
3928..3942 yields 5.15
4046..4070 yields 17.8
